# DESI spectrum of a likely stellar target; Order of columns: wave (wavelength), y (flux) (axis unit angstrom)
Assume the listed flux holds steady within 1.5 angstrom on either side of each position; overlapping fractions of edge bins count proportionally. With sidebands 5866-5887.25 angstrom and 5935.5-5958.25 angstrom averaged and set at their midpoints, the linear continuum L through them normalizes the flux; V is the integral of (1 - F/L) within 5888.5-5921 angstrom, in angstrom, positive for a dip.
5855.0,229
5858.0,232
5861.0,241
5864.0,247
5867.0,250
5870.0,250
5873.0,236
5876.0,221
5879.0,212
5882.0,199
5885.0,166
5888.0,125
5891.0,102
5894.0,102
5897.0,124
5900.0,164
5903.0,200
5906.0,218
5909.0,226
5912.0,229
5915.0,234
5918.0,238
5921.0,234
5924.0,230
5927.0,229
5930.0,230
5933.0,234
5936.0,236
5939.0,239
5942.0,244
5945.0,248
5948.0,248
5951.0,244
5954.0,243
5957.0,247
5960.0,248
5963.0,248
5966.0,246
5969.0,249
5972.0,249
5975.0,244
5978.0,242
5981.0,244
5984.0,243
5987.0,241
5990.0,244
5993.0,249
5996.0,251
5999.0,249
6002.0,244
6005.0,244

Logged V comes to 6.2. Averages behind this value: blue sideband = 215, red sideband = 244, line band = 184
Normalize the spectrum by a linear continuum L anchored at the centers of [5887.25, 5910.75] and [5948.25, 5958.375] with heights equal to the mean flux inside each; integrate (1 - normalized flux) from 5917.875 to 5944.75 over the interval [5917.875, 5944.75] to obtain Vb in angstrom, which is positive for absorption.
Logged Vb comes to -3.3 angstrom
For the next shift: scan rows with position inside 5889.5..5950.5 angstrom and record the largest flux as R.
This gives 248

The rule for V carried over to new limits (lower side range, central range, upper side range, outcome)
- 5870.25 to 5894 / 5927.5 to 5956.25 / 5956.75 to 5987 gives -2.2 angstrom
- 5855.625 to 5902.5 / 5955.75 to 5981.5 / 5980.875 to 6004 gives -1.3 angstrom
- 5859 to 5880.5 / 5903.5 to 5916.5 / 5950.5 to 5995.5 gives 0.8 angstrom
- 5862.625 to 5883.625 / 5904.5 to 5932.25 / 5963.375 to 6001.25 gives 0.8 angstrom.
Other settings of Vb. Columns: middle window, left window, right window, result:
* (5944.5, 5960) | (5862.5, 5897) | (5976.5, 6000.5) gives -1.34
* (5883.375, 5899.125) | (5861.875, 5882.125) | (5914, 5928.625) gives 7.24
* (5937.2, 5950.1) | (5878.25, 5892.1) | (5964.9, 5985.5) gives -1.75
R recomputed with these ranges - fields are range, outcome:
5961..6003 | 251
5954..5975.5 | 249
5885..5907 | 218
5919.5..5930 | 234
